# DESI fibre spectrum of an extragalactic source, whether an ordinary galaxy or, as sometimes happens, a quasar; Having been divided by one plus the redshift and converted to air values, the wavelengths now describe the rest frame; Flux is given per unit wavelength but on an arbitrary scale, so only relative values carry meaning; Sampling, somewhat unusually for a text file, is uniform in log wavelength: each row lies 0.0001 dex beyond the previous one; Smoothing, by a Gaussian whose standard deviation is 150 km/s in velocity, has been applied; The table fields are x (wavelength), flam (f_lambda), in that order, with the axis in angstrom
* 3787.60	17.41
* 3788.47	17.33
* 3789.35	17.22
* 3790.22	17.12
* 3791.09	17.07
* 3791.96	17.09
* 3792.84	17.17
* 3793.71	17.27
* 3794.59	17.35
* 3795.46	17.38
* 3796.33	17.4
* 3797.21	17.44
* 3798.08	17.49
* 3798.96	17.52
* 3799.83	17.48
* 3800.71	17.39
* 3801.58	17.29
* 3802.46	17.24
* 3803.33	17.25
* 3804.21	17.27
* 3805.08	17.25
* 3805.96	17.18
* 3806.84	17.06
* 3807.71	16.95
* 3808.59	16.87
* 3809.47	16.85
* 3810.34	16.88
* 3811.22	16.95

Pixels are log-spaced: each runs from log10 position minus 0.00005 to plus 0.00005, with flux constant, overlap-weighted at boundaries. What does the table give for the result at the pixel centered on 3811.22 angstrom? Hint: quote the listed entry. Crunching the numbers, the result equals 16.95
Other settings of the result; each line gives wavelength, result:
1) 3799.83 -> 17.48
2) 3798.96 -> 17.52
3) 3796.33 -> 17.4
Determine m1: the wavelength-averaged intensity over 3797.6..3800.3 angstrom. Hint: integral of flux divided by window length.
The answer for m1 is 17.5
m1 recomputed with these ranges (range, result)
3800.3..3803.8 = 17.3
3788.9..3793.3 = 17.1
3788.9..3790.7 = 17.1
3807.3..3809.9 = 16.8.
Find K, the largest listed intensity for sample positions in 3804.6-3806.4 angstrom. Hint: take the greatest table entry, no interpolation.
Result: 17.25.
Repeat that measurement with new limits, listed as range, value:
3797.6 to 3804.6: 17.52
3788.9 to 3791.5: 17.22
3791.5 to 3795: 17.35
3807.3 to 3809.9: 16.95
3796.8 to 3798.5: 17.49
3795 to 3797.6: 17.44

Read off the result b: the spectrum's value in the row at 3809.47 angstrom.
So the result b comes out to 16.85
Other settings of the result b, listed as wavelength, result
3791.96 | 17.09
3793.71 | 17.27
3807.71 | 16.95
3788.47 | 17.33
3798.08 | 17.49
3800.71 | 17.39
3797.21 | 17.44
